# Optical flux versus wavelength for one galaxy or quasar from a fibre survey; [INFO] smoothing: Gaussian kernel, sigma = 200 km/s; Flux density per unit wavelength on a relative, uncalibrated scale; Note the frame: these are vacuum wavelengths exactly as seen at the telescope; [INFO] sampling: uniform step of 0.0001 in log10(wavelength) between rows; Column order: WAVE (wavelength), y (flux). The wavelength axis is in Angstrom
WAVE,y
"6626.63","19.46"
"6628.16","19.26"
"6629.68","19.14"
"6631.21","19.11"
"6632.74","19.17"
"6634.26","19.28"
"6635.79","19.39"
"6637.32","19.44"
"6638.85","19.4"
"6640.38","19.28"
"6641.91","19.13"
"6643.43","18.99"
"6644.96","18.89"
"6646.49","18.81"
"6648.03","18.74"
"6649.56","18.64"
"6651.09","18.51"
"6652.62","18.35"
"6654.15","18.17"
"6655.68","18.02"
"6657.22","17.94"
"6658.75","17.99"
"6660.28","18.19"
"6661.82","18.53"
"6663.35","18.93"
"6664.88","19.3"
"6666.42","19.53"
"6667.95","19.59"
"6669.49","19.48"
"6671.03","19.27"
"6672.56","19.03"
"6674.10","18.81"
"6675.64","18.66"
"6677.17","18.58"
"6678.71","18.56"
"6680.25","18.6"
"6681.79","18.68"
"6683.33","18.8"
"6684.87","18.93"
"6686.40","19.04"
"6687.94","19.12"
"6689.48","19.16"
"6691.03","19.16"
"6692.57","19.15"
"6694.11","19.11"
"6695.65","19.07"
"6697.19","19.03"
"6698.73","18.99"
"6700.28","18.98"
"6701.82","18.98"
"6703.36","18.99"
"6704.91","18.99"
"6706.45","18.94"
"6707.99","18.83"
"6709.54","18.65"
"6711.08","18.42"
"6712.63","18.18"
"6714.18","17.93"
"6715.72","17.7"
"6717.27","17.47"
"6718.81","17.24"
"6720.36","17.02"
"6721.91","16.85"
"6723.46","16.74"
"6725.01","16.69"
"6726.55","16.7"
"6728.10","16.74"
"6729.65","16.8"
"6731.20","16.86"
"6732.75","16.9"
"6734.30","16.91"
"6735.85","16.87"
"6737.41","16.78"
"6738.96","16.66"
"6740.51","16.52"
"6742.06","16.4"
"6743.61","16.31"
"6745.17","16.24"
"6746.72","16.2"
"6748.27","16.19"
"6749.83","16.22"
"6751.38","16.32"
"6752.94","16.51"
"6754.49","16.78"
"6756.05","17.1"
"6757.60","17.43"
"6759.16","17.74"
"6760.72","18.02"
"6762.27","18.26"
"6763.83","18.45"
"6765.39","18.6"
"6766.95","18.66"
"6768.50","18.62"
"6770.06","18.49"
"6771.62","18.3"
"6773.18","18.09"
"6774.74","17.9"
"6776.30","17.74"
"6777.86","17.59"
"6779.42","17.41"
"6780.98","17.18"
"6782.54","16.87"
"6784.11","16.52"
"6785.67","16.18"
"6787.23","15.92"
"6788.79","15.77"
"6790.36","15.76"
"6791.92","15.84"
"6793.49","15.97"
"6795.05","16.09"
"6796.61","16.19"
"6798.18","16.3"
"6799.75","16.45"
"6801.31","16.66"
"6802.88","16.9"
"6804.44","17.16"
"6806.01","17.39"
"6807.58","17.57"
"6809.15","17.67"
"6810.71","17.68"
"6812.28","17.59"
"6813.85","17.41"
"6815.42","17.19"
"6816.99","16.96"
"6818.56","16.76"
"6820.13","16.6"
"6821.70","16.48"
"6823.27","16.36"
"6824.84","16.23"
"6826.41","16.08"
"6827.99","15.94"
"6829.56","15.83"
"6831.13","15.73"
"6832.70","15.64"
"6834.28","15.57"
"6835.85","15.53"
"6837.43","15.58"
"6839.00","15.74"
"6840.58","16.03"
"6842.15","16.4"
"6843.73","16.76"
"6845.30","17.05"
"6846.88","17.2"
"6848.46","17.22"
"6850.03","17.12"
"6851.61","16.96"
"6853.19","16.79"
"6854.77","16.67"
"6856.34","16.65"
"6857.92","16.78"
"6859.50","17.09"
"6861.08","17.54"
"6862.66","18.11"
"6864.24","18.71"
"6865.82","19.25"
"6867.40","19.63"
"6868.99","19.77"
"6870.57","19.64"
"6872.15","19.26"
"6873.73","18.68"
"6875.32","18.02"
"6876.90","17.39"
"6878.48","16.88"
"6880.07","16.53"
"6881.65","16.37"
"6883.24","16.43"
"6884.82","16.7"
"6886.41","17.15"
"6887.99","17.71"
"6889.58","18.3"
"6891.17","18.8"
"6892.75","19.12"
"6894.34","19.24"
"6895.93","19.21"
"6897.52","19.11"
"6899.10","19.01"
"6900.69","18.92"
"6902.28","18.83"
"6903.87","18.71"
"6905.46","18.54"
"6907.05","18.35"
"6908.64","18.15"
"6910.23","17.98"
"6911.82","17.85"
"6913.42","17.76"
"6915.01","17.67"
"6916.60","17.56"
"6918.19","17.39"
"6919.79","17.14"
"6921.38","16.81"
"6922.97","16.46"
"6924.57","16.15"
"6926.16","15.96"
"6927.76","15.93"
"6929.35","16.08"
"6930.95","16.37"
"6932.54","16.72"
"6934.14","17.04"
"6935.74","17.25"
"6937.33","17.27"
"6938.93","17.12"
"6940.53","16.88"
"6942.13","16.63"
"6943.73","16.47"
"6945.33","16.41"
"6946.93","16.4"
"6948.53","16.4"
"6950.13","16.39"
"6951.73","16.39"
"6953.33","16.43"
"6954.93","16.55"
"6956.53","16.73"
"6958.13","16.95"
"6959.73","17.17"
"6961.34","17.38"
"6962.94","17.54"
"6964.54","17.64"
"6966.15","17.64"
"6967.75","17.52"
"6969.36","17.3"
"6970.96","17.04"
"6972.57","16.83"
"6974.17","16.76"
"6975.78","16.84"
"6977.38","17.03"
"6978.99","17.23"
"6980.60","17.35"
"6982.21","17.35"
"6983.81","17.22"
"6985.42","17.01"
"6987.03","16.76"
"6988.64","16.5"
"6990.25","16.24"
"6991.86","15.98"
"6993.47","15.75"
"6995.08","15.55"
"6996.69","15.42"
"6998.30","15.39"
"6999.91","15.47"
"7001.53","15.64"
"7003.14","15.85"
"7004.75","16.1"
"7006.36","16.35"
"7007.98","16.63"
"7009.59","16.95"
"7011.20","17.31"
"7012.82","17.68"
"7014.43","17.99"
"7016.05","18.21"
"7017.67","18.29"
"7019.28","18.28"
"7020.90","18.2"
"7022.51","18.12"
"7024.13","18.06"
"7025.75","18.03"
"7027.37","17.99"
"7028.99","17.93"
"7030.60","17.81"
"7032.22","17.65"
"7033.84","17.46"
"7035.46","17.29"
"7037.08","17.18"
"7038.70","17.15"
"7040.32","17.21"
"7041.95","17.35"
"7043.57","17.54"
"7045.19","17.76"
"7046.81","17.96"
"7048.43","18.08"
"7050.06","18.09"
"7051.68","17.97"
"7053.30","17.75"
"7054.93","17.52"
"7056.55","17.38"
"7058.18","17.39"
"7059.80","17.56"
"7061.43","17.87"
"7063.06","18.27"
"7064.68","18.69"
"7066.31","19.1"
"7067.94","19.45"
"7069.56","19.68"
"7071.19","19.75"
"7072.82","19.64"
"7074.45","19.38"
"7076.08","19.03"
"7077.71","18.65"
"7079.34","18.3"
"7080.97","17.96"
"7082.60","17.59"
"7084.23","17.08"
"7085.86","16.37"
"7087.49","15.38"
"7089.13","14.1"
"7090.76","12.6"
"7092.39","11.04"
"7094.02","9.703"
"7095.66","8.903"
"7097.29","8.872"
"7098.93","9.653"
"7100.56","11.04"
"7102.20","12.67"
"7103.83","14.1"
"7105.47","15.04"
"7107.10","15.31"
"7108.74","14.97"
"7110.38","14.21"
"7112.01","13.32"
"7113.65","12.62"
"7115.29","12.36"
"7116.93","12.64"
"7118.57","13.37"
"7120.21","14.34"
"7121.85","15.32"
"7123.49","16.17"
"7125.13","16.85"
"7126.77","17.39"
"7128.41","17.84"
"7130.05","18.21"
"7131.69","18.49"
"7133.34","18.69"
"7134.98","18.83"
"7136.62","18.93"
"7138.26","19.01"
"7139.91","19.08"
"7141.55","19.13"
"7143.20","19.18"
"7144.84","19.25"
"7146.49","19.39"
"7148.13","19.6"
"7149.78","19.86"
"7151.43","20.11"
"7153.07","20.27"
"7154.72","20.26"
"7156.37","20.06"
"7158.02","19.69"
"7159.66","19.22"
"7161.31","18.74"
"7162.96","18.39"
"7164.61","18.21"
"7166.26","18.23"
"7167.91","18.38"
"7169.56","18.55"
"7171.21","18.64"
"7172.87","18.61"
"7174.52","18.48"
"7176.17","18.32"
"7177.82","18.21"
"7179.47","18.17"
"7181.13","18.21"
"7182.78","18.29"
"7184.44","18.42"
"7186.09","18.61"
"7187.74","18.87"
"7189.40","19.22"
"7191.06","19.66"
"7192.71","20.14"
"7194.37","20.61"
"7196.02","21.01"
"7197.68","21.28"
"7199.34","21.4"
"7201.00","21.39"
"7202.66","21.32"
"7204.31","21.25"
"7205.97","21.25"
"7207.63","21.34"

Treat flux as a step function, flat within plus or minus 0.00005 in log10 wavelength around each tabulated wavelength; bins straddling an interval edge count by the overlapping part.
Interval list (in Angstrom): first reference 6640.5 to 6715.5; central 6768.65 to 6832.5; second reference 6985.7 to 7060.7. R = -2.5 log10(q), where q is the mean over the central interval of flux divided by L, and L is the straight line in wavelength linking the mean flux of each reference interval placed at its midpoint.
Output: 0.09 mag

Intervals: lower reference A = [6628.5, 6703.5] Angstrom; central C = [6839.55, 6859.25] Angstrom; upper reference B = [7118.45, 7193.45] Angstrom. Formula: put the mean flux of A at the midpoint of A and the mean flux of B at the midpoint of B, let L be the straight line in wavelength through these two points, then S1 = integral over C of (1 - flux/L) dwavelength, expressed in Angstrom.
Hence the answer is 2.08 Angstrom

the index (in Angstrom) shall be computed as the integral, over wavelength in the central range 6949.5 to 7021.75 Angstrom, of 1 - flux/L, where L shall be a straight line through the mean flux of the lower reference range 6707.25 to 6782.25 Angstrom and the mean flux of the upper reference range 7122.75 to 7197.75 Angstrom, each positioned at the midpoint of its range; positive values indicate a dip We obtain 5.5 Angstrom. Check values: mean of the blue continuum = 17.3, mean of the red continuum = 18.9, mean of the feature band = 16.9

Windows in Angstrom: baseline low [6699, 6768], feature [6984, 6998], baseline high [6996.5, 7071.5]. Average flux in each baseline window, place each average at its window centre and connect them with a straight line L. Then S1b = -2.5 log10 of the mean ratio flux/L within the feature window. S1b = 0.09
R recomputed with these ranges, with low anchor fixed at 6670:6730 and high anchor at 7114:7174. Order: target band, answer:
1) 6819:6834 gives 0.14 mag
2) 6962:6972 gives 0.05 mag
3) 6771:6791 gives 0.08 mag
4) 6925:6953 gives 0.10 mag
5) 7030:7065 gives 0.03 mag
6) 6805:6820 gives 0.06 mag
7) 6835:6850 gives 0.12 mag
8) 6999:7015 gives 0.10 mag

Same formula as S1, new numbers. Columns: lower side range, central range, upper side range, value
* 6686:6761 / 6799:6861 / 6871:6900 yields 4.2 Angstrom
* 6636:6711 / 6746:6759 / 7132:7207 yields 1.6 Angstrom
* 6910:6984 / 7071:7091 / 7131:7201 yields 1.0 Angstrom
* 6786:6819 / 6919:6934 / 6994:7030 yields 0.4 Angstrom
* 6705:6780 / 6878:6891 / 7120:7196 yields 0.5 Angstrom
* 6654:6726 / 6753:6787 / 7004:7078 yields 1.4 Angstrom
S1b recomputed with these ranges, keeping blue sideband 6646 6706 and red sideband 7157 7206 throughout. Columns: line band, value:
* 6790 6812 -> 0.14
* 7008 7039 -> 0.08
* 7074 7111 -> 0.32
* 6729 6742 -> 0.13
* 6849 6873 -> 0.06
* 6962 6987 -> 0.11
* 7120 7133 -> 0.14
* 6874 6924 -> 0.07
